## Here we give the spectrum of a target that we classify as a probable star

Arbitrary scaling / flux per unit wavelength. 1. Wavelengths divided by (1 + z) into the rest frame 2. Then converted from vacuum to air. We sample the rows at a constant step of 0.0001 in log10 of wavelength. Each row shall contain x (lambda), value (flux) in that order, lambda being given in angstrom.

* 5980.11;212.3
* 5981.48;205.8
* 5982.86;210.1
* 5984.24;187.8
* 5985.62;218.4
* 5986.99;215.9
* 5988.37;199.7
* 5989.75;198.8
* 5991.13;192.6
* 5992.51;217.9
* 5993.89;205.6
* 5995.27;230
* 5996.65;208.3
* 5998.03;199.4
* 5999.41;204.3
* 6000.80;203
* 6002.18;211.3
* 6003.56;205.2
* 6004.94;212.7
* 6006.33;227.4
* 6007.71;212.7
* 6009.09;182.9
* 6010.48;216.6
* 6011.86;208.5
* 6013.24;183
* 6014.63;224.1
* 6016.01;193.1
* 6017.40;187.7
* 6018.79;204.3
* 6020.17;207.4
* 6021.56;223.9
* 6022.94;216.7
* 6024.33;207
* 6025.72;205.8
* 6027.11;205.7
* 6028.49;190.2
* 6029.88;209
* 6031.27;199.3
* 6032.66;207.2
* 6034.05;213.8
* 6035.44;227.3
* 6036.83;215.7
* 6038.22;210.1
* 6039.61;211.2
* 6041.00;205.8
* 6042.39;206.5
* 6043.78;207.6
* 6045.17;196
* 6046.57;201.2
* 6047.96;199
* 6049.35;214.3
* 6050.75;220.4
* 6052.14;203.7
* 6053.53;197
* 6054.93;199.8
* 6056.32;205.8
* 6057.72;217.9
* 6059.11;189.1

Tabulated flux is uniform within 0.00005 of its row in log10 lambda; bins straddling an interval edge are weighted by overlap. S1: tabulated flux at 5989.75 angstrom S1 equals 198.8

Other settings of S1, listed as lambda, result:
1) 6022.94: 216.7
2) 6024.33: 207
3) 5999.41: 204.3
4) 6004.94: 212.7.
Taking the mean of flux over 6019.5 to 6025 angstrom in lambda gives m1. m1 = 214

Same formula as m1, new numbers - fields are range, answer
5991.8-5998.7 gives 212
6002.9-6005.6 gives 209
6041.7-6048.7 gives 202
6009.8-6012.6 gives 213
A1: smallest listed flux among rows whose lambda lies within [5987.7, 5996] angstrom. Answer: 192.6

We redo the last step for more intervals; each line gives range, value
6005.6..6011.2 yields 182.9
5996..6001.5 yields 199.4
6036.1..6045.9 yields 196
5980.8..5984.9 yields 187.8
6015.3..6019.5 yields 187.7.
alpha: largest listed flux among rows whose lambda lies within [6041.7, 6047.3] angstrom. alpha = 207.6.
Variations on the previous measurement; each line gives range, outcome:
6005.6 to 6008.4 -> 227.4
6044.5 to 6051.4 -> 220.4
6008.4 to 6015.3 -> 224.1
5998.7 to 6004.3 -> 211.3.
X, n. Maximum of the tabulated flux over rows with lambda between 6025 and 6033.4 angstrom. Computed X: 209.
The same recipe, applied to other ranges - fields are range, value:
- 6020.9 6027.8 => 223.9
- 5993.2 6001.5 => 230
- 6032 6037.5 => 227.3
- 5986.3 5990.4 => 215.9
